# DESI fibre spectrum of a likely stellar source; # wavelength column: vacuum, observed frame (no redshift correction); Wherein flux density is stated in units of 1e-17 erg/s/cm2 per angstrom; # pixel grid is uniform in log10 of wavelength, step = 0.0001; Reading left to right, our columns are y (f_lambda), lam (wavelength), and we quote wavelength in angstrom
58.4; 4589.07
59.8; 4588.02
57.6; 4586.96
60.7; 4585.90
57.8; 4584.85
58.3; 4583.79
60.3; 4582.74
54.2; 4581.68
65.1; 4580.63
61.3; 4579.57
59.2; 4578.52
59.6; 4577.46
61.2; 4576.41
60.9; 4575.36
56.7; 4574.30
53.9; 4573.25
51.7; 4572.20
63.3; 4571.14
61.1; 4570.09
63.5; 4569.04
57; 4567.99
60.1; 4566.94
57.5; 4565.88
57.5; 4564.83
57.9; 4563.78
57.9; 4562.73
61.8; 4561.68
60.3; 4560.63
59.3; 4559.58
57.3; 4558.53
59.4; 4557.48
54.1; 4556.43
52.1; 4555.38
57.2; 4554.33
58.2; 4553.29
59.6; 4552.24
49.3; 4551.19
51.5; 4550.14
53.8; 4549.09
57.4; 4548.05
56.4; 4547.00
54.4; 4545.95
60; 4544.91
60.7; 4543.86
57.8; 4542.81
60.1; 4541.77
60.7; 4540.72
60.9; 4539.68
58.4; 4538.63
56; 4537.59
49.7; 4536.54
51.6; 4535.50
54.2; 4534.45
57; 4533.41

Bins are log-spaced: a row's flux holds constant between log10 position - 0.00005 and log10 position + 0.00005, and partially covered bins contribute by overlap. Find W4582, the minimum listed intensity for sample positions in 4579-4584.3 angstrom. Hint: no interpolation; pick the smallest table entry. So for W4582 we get 54.2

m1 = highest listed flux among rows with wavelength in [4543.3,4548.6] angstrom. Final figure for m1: 60.7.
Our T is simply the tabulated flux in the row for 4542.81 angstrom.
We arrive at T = 57.8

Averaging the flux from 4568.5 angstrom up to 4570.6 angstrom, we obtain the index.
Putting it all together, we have 62.4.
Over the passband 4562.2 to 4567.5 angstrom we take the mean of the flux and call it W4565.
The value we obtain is 58.1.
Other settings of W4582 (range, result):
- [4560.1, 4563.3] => 57.9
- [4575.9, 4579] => 59.2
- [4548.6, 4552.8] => 49.3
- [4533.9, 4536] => 51.6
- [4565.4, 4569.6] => 57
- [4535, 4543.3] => 49.7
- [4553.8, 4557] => 52.1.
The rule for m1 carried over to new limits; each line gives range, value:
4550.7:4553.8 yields 59.6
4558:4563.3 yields 61.8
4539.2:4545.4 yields 60.9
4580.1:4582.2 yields 65.1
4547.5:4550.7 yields 57.4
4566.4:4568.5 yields 60.1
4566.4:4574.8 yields 63.5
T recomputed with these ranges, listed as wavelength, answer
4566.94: 60.1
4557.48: 59.4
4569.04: 63.5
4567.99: 57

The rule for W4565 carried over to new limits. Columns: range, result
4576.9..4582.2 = 59.9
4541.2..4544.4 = 59.4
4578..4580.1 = 60.3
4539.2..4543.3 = 60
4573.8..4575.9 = 58.8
